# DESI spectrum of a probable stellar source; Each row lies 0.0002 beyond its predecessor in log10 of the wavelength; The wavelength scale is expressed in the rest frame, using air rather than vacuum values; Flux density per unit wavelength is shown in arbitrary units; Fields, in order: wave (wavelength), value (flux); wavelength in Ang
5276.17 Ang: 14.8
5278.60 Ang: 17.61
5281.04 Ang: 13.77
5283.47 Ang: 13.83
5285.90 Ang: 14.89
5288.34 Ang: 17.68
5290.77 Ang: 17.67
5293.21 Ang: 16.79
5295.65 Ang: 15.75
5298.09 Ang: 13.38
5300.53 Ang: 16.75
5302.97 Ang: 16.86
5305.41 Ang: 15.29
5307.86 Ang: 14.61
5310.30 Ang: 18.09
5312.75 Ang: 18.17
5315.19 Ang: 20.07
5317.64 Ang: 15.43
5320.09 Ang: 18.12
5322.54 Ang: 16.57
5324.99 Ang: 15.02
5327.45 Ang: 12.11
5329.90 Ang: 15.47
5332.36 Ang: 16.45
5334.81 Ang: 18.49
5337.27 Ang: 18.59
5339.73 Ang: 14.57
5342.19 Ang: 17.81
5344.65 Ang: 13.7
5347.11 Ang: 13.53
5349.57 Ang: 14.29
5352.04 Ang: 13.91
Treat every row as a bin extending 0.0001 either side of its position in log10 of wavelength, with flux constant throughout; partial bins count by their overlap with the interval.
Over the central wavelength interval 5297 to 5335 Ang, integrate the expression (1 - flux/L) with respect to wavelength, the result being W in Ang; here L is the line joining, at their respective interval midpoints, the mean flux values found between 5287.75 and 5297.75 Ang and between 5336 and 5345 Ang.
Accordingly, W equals 0.60 Ang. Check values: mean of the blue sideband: 16.6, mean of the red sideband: 16.4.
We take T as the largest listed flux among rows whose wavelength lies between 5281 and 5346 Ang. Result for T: 20.07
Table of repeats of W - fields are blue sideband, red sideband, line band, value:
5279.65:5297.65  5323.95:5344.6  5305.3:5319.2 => -1.1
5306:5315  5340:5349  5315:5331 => 0.5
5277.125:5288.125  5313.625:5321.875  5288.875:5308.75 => 0.5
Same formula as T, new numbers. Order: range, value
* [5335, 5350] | 18.59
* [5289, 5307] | 17.67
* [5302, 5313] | 18.17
